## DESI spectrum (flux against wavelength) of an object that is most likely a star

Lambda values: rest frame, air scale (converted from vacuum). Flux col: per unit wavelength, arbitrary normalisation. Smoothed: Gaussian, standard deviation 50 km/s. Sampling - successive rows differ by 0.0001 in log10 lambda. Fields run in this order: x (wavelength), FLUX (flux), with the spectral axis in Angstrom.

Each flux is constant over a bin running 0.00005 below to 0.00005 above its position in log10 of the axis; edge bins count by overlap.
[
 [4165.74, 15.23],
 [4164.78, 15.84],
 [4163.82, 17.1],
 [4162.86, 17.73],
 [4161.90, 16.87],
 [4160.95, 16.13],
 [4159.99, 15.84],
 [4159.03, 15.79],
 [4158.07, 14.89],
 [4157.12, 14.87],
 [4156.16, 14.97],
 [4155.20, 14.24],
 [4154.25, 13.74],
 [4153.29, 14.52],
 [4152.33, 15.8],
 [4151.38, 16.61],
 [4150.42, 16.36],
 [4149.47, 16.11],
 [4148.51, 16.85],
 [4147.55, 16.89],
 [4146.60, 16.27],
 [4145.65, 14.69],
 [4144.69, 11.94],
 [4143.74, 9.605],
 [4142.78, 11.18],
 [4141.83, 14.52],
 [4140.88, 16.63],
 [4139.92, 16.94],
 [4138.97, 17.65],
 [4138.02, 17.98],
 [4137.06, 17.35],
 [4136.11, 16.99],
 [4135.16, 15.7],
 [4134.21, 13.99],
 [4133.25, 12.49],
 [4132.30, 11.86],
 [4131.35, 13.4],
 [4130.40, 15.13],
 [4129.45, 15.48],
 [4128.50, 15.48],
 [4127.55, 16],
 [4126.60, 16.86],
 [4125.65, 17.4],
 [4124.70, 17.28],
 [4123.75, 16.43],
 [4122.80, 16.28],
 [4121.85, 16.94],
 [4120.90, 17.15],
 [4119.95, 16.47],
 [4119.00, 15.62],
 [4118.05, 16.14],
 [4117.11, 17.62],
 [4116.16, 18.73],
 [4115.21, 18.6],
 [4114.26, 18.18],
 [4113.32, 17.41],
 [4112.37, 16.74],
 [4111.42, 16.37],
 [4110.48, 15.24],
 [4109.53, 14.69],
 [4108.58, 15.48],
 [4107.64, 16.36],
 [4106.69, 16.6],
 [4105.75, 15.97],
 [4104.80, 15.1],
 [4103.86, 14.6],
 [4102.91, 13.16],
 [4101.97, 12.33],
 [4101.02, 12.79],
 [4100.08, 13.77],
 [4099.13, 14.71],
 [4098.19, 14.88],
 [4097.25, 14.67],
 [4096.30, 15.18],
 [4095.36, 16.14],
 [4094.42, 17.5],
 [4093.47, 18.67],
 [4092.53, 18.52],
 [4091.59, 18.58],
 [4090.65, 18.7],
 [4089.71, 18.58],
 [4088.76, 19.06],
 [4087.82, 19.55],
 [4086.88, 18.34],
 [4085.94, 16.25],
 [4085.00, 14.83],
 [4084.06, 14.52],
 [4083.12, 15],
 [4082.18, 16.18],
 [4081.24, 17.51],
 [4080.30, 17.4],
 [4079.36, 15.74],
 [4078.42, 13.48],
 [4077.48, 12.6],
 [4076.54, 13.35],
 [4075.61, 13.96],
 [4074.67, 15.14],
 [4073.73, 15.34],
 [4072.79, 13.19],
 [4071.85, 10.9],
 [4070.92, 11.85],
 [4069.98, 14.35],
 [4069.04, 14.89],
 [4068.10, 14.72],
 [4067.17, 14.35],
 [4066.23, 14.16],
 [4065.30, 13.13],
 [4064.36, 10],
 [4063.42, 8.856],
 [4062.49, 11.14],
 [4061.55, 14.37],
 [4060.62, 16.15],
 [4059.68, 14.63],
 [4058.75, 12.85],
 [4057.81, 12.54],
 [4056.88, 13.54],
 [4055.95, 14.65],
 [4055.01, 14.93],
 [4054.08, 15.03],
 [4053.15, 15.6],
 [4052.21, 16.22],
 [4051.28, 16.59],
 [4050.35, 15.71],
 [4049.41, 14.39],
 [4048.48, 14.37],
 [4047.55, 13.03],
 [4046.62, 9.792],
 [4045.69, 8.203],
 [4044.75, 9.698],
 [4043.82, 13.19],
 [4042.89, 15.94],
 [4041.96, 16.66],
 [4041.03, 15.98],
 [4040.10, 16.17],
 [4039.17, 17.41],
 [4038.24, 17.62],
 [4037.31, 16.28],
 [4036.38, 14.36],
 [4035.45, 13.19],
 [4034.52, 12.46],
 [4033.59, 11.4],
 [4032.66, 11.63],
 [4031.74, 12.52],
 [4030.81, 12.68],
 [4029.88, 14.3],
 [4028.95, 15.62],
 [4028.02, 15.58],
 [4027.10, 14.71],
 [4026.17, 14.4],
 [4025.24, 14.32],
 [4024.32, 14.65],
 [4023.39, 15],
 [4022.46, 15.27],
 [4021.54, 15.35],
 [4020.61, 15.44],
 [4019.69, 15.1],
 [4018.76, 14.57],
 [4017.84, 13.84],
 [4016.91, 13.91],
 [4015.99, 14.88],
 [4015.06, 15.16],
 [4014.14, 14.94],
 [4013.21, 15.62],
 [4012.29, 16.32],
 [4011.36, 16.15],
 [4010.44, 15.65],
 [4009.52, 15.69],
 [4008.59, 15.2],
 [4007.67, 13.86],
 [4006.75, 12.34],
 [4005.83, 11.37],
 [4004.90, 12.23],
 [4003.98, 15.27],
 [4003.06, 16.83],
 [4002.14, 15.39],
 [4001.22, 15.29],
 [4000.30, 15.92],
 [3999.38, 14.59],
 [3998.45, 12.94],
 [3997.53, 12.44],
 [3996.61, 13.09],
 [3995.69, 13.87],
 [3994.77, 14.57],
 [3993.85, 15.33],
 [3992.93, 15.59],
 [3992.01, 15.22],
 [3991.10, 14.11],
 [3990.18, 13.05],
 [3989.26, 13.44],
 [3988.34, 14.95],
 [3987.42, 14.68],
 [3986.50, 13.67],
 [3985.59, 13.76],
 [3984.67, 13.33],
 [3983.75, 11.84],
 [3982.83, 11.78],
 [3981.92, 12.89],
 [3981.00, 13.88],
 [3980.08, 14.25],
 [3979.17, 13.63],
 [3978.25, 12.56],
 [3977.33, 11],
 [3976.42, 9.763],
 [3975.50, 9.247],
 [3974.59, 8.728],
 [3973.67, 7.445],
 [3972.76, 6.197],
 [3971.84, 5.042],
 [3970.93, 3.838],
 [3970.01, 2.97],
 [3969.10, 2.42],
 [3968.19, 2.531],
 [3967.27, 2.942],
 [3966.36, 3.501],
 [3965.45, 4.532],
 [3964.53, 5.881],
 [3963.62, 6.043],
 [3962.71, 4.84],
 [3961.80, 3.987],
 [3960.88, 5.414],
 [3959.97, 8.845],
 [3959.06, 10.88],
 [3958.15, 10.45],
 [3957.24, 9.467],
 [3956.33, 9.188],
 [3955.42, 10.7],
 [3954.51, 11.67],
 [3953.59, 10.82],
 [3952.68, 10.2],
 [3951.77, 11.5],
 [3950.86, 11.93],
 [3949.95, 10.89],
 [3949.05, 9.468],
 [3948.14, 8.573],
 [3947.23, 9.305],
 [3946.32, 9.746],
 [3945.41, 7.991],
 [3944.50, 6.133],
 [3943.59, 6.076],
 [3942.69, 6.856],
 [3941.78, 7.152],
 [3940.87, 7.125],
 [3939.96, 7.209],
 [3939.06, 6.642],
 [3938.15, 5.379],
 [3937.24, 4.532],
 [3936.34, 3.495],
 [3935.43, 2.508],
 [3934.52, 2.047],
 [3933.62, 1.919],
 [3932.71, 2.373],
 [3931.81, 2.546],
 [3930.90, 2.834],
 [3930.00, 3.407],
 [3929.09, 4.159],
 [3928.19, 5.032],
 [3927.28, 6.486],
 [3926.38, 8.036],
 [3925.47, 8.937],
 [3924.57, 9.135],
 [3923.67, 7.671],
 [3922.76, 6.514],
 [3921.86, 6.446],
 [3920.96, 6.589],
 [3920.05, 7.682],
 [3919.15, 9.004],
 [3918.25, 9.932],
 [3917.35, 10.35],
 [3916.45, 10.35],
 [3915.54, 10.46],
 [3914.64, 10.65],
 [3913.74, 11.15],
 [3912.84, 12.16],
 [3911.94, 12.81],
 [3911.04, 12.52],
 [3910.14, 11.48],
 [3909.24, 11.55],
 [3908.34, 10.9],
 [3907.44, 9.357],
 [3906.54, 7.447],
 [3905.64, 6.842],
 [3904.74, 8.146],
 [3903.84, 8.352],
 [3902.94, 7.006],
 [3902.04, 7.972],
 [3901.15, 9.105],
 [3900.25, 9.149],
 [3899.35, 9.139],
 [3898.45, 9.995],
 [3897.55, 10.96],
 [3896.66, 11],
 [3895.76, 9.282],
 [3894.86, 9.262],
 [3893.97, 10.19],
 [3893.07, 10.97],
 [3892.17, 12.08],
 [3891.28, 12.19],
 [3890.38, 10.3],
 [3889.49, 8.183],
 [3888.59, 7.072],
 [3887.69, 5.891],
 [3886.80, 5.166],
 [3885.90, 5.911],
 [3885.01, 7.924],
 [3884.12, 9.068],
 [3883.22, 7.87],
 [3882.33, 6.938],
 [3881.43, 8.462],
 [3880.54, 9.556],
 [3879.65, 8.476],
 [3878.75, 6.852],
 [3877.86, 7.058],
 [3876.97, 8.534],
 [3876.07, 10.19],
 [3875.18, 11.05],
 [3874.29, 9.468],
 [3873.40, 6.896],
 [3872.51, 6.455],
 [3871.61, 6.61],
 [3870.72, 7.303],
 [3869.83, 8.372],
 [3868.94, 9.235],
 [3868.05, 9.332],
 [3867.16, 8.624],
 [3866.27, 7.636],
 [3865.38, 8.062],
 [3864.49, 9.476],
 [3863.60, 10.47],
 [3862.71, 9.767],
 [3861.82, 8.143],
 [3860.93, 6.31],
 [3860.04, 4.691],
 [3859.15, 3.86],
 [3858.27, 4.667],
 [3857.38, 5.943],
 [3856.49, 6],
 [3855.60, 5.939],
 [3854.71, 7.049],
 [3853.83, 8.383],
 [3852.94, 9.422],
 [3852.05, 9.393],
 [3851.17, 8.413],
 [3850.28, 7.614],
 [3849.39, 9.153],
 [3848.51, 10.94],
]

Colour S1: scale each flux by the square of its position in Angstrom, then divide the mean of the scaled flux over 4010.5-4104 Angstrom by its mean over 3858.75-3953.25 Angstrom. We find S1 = 1.95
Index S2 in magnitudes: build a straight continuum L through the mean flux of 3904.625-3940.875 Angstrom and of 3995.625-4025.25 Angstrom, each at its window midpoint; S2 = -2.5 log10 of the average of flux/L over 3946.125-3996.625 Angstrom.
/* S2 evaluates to 0.15 mag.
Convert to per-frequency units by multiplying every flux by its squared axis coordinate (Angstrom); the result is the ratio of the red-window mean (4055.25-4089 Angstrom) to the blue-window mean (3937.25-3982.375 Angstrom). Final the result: 1.88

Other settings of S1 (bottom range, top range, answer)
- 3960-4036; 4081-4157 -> 1.38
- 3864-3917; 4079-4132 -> 2.00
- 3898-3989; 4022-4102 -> 1.87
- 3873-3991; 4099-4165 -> 2.03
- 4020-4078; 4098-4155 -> 1.16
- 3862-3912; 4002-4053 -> 1.74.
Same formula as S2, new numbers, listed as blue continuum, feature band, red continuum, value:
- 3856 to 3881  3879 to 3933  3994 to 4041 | 0.11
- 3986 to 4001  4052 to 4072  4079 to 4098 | 0.19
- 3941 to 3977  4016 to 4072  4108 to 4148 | -0.21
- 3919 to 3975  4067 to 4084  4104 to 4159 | -0.12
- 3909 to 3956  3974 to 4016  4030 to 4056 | -0.21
